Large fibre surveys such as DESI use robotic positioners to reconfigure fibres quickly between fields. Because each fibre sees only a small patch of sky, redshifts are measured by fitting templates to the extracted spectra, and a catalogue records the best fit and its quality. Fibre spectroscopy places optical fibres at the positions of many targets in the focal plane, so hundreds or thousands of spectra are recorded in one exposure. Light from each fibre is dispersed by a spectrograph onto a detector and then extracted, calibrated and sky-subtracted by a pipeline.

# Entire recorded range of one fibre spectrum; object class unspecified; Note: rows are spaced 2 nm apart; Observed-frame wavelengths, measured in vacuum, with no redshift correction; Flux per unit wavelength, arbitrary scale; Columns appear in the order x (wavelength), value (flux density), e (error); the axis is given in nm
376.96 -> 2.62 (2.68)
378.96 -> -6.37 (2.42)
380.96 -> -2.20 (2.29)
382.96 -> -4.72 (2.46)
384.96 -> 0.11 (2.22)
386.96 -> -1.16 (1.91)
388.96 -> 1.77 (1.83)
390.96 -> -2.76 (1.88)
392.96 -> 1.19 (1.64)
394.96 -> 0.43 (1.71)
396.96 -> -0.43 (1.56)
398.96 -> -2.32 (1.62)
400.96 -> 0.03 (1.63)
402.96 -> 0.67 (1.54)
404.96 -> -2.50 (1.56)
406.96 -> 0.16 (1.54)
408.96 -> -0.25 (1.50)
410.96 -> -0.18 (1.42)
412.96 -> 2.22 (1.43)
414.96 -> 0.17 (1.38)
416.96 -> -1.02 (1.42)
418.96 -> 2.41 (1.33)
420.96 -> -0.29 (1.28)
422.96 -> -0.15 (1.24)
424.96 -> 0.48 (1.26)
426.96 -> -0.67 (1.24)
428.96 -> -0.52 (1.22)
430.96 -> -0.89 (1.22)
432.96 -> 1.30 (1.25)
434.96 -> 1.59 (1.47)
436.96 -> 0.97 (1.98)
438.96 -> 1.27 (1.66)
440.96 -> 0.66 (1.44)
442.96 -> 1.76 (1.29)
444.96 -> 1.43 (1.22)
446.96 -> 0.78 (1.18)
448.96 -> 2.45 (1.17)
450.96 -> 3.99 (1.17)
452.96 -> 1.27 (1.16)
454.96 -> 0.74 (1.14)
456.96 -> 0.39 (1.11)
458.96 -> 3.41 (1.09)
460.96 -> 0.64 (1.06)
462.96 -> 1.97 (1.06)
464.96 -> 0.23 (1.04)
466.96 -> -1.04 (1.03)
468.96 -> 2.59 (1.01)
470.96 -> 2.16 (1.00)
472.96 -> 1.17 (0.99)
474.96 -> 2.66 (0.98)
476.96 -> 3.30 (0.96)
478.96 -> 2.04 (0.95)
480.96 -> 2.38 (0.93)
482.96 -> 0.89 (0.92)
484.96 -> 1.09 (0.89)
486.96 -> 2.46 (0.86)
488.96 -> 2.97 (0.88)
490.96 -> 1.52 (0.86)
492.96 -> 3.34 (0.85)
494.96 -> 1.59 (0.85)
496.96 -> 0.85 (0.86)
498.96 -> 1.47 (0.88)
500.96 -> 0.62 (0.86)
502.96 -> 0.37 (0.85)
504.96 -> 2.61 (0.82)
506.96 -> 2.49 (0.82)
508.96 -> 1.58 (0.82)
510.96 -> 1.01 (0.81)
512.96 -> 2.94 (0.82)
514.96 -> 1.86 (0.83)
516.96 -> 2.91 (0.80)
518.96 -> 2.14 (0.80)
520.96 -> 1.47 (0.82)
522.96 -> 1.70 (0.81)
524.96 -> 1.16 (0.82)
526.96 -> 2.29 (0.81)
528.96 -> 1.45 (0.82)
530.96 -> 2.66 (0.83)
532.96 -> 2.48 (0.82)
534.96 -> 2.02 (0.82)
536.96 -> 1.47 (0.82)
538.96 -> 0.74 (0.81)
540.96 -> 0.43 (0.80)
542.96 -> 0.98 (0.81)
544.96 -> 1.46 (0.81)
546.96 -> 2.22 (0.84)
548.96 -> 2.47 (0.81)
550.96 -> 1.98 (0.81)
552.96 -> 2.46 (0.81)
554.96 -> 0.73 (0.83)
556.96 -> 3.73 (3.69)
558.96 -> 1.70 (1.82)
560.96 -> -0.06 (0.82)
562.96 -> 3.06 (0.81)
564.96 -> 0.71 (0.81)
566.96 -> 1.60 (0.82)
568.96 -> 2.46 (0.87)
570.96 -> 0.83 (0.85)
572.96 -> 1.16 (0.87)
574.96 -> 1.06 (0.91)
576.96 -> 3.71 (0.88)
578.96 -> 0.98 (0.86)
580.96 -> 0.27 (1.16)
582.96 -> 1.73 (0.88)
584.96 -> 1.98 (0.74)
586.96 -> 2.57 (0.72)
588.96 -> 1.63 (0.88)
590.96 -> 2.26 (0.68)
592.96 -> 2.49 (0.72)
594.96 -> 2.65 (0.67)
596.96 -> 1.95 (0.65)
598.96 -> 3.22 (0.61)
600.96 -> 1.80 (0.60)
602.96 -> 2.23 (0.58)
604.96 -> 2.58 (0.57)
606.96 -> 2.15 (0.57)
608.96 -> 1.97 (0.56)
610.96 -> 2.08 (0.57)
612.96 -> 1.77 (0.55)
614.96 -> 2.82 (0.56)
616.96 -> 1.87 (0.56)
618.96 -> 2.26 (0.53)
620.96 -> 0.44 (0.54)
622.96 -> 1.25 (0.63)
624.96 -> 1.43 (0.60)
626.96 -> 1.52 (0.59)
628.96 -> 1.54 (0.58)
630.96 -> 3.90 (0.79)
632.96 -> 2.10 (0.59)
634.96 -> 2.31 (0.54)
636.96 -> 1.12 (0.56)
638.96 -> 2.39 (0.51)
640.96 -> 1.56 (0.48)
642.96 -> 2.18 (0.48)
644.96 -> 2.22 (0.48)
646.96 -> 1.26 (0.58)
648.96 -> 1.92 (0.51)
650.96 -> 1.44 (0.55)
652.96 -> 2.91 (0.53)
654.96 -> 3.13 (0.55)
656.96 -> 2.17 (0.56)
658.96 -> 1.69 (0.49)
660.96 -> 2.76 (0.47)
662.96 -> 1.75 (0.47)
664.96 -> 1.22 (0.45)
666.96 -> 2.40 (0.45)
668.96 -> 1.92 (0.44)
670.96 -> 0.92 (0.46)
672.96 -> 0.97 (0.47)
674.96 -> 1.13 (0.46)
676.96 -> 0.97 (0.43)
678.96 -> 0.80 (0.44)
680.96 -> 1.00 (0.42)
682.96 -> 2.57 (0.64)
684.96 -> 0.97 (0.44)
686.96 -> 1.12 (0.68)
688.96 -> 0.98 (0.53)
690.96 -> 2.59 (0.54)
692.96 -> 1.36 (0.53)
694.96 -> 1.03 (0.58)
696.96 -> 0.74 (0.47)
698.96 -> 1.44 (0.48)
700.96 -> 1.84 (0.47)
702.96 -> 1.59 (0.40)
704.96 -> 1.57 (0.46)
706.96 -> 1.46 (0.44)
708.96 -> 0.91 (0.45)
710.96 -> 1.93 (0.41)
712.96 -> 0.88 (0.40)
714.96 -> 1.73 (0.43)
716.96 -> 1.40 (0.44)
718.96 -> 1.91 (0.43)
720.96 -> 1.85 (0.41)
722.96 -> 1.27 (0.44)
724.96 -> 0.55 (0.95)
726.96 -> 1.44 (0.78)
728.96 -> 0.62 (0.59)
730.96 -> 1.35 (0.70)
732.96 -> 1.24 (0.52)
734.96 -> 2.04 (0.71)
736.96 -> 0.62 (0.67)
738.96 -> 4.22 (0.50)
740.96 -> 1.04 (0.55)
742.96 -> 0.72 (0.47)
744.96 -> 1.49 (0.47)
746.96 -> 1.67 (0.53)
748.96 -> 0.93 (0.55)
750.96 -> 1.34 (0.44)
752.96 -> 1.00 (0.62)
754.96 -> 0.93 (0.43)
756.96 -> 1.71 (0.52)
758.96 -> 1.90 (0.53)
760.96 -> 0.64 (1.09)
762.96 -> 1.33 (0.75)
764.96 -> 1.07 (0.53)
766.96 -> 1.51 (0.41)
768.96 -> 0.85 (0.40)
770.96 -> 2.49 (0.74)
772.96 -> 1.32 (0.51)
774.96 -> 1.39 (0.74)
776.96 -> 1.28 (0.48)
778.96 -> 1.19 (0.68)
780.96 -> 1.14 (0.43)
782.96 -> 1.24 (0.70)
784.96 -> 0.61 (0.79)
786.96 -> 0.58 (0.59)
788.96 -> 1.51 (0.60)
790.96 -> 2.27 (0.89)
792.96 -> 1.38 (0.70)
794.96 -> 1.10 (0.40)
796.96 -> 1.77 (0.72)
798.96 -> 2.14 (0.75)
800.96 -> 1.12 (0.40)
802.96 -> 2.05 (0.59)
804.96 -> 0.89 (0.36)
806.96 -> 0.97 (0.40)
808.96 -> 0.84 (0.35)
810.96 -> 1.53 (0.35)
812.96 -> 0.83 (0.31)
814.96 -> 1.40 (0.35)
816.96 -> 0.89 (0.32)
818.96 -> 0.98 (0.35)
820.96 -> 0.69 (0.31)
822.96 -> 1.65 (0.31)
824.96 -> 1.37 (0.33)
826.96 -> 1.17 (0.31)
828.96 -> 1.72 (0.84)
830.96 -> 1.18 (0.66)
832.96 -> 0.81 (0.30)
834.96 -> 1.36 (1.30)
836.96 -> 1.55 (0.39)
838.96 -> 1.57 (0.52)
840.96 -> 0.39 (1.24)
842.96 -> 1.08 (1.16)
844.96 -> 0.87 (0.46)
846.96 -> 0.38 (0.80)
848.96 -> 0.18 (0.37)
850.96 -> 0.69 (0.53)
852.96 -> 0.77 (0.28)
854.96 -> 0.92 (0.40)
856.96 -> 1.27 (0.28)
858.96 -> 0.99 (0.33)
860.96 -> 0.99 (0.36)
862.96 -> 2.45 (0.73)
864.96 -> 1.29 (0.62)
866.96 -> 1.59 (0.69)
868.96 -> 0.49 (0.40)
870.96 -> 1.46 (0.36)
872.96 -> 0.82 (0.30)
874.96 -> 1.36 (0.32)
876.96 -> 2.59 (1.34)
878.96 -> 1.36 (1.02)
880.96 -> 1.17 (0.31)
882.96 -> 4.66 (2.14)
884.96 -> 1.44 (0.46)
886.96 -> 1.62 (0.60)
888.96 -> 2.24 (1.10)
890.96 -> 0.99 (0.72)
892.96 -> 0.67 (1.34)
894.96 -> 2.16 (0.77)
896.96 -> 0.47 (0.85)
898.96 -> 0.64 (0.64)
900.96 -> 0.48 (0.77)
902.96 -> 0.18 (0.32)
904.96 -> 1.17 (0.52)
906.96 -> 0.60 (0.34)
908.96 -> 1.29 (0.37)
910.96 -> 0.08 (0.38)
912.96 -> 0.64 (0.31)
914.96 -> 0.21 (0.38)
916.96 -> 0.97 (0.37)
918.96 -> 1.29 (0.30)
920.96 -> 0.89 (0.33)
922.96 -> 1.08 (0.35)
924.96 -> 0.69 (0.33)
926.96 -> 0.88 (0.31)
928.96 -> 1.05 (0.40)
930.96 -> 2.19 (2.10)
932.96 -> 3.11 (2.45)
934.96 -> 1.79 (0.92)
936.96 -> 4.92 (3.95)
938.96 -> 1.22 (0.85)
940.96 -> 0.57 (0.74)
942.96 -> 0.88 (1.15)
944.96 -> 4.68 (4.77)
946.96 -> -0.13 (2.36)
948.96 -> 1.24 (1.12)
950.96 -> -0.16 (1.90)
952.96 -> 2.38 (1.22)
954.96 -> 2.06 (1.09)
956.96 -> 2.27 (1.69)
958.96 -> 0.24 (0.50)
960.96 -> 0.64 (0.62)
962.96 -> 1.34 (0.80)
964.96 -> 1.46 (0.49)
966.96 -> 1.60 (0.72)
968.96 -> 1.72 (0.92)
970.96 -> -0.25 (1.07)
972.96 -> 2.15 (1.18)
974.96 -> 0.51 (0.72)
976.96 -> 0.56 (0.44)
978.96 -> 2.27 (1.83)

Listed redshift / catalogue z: 0.126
